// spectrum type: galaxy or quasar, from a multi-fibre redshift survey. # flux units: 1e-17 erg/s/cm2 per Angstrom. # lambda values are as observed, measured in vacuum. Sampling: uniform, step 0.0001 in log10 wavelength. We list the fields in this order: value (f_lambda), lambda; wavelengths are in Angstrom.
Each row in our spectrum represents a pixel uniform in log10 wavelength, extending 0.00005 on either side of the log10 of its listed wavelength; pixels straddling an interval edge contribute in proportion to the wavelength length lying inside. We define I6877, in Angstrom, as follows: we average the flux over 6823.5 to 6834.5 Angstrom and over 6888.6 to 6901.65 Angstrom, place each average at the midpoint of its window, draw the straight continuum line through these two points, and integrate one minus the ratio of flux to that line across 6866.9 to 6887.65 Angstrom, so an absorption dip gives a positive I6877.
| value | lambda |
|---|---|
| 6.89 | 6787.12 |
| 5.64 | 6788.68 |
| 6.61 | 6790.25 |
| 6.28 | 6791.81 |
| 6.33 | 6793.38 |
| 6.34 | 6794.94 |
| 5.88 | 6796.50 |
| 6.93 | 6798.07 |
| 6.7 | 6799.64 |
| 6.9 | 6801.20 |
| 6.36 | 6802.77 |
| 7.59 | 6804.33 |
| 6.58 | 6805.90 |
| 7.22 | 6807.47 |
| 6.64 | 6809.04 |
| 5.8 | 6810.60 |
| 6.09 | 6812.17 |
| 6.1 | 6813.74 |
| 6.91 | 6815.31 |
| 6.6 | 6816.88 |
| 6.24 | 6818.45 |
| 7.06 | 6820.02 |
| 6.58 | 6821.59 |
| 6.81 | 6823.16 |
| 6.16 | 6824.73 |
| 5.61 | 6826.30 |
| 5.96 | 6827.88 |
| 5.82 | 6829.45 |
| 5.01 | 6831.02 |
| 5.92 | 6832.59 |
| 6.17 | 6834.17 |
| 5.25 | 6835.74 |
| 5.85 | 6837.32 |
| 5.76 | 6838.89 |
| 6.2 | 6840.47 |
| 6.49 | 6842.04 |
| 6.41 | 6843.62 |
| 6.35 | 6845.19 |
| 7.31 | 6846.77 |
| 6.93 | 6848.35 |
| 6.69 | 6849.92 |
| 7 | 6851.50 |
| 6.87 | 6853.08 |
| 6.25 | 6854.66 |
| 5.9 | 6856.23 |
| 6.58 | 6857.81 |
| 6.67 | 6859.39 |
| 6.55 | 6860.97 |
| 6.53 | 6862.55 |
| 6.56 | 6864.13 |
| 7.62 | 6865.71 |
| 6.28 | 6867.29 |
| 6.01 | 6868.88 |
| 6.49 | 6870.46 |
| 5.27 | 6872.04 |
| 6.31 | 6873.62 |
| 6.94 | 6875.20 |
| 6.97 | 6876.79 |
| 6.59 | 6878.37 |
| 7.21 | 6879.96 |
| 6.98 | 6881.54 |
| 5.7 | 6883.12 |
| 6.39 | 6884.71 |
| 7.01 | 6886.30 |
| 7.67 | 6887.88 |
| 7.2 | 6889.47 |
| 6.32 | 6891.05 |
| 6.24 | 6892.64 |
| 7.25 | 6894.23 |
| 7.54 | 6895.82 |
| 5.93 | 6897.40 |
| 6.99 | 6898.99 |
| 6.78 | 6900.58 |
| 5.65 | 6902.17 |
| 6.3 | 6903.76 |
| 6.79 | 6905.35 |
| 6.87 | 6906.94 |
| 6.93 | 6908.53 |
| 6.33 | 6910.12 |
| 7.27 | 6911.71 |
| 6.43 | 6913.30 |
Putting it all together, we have 0.0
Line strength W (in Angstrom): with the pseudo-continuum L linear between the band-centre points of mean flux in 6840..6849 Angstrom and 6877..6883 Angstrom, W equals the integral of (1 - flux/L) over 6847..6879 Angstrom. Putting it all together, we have 0.7 Angstrom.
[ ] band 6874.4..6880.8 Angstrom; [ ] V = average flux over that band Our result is 6.92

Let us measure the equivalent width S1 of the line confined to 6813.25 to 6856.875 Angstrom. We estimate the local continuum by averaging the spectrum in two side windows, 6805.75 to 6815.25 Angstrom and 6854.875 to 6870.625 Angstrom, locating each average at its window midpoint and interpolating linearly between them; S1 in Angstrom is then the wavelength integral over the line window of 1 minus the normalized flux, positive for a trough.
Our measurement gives 1.2 Angstrom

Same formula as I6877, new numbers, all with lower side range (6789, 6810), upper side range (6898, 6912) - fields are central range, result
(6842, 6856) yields -0.1 Angstrom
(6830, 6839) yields 1.3 Angstrom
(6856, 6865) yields 0.1 Angstrom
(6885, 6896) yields -0.6 Angstrom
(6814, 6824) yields -0.1 Angstrom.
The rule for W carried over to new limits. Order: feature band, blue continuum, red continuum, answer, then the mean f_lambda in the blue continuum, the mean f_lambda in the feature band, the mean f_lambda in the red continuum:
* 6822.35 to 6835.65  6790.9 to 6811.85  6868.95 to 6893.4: 1.4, 6.57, 5.9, 6.6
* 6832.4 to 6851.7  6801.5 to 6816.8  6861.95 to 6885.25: 0.7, 6.6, 6.32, 6.52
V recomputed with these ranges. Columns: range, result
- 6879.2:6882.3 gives 7.1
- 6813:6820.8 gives 6.58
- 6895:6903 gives 6.58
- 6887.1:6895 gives 6.93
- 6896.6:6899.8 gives 6.48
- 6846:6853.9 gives 6.95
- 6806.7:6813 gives 6.44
